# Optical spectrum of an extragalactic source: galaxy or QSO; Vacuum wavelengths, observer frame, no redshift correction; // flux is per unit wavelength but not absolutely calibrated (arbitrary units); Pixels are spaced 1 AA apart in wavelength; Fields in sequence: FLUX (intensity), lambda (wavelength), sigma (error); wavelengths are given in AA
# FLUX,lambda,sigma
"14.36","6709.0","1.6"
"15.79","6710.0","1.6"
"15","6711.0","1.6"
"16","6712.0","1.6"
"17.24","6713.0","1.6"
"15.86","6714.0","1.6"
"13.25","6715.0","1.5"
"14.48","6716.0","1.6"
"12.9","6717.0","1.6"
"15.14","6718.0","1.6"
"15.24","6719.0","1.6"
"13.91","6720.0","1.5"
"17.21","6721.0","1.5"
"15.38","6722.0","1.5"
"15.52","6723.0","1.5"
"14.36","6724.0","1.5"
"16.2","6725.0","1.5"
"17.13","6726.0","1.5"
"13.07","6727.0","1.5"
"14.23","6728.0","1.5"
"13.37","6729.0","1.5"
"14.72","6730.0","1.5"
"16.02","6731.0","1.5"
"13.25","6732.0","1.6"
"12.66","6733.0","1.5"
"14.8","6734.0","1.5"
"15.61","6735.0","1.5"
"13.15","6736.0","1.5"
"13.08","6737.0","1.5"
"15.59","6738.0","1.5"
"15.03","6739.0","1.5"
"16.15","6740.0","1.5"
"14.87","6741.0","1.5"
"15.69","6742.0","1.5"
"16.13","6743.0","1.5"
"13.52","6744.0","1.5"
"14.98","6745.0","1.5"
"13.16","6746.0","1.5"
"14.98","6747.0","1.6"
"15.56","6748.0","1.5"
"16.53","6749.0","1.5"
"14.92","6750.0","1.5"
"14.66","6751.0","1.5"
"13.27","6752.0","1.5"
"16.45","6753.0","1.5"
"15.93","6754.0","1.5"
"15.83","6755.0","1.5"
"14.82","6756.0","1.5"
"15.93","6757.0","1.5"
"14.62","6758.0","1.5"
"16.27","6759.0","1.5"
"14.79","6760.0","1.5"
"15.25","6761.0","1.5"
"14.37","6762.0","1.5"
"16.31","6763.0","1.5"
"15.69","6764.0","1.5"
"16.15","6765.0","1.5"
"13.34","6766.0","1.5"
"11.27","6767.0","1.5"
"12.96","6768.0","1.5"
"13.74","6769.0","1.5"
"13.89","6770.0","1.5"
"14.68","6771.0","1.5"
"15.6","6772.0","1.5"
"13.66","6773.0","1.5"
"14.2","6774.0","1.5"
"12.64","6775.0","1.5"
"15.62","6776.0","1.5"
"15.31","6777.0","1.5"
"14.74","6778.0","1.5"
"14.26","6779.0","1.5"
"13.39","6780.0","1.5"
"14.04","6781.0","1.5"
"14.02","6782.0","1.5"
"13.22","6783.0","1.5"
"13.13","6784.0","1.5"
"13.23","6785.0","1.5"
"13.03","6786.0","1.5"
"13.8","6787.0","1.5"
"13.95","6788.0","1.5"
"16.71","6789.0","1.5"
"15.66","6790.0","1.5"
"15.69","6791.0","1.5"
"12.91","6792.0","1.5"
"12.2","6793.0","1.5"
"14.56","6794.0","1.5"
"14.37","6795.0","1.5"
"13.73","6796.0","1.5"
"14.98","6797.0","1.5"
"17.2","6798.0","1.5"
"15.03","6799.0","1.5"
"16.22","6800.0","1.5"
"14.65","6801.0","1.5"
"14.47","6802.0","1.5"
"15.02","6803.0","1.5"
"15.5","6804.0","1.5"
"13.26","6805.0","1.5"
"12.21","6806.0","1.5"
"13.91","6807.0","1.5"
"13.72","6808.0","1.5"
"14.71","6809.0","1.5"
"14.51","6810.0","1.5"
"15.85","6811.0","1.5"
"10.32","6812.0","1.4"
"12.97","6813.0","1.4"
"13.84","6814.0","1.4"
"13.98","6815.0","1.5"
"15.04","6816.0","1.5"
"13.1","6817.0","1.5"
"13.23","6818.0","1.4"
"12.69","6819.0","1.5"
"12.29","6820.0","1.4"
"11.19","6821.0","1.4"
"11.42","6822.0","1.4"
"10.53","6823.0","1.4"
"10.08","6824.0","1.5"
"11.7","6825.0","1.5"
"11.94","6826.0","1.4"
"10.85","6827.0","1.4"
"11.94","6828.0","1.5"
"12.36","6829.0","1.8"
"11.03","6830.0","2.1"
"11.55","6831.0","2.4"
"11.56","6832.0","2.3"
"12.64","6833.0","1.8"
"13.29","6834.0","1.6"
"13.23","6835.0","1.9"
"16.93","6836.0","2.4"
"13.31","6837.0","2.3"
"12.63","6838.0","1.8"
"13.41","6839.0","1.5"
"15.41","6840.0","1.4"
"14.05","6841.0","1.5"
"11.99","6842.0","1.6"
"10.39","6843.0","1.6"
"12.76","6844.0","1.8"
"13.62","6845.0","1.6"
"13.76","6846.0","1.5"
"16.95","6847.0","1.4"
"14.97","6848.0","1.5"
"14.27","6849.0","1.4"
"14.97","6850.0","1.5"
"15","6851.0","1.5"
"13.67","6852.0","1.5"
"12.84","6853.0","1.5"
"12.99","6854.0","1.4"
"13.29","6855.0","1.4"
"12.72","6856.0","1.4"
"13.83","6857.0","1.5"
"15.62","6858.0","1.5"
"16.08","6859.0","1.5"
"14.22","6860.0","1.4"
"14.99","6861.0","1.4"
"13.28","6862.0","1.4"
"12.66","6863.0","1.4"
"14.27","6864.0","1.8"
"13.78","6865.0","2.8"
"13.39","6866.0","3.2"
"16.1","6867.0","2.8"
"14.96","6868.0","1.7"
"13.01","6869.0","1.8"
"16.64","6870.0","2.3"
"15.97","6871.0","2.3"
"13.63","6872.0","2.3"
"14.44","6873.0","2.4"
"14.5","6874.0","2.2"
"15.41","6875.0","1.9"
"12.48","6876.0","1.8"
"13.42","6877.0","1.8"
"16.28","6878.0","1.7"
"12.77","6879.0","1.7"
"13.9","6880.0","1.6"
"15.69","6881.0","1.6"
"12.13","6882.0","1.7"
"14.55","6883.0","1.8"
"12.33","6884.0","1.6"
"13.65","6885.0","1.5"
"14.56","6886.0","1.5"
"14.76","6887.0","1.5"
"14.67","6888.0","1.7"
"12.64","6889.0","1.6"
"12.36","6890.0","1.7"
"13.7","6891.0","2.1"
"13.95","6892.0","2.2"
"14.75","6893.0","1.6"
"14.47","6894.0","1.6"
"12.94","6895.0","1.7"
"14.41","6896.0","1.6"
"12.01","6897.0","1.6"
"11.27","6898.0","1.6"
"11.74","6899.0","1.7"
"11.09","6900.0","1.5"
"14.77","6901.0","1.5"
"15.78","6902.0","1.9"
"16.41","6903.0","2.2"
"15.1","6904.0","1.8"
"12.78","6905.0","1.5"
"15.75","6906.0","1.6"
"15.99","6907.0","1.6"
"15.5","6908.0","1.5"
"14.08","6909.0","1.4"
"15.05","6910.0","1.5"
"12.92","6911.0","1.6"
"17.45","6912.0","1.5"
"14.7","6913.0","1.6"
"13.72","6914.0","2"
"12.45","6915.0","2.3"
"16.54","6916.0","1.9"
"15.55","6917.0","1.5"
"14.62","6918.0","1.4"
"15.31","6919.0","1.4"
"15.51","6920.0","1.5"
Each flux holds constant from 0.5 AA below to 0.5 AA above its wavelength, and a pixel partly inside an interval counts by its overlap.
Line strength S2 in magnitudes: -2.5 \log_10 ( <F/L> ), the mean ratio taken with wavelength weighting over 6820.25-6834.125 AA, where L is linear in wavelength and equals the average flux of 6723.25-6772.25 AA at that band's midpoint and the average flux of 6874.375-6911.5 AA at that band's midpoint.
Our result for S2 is 0.23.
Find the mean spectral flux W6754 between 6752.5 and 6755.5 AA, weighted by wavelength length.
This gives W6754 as 16.1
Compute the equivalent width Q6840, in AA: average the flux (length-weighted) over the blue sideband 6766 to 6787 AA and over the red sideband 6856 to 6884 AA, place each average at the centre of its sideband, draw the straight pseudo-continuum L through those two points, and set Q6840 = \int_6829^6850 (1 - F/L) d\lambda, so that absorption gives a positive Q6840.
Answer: 1.1 AA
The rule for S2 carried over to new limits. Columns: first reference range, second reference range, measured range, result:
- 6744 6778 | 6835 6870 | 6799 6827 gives 0.09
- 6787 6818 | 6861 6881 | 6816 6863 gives 0.09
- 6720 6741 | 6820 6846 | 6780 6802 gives -0.08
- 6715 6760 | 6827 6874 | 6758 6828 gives 0.04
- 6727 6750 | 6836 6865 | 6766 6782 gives 0.03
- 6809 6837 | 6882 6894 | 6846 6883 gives -0.07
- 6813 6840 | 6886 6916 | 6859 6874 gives -0.08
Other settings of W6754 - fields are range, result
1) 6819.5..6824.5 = 11.1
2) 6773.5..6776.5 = 14.2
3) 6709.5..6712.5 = 15.6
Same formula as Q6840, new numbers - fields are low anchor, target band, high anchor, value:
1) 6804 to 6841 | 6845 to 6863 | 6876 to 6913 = -1.2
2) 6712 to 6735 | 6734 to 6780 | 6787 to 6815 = -0.4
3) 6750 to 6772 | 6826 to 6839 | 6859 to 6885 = 1.6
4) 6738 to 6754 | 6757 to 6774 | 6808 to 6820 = 0.1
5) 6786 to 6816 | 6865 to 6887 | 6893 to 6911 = -0.2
